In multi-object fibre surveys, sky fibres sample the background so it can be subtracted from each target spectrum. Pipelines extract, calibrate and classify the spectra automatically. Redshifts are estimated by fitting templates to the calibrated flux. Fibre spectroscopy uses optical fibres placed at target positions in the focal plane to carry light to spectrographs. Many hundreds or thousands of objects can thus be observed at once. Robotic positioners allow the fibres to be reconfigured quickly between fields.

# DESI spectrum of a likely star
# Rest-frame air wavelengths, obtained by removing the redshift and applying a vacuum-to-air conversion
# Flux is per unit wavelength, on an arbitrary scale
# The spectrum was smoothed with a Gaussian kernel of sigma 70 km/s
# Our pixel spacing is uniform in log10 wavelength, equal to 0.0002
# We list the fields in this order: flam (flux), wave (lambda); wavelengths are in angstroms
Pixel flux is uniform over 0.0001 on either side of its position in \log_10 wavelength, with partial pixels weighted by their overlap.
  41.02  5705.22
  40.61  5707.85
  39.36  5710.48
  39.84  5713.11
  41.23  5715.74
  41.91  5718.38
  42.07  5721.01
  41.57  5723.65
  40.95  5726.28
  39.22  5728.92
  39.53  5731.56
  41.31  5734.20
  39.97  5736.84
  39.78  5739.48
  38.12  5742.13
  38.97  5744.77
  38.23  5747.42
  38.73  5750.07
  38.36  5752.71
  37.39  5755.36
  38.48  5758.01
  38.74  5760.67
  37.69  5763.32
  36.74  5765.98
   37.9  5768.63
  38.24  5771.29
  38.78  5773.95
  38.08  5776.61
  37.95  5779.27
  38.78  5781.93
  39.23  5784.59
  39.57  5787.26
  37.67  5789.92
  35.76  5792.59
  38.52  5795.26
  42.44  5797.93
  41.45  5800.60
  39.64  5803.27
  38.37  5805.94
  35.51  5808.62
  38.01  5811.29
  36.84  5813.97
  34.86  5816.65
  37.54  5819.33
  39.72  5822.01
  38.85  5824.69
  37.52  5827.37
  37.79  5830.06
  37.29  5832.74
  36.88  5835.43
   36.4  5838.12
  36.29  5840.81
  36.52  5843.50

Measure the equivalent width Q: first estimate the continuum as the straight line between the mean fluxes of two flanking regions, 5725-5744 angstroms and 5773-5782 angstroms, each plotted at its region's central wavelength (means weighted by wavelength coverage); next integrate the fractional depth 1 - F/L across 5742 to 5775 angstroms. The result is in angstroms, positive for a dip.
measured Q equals 0.7 angstroms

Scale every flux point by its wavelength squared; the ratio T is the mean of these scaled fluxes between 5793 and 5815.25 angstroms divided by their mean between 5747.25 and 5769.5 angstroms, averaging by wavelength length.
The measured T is 1.0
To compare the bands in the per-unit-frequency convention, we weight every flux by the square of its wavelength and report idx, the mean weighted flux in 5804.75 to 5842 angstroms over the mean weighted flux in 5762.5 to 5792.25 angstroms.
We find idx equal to 0.99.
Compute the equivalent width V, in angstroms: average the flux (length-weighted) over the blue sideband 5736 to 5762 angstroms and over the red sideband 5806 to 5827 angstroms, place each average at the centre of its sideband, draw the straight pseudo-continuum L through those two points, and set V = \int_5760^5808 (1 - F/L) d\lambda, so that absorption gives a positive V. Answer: -0.75 angstroms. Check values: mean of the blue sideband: 38.7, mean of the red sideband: 37.4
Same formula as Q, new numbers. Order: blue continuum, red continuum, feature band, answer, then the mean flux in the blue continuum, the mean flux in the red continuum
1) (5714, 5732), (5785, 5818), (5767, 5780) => 0.3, 41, 38.2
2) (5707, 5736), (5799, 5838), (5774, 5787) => 0.1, 40.7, 37.9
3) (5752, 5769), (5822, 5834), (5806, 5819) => 0.5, 37.9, 38.1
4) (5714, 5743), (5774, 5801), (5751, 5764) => 0.5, 40.5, 38.9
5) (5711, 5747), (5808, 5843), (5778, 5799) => -0.2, 40.3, 37.2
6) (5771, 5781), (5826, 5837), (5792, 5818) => -0.3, 38.3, 37.3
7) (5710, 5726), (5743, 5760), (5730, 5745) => -0.1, 41.1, 38.4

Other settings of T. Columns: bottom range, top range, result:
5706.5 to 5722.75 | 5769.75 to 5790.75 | 0.97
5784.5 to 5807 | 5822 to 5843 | 0.97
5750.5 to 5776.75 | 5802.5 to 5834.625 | 1.01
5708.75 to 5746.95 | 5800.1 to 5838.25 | 0.97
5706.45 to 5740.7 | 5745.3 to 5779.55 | 0.95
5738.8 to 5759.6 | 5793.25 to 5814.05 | 1.03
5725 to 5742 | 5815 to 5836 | 0.97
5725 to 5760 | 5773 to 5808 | 1.01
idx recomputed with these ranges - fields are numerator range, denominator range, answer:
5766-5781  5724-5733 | 0.96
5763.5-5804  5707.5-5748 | 0.98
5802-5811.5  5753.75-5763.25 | 1.01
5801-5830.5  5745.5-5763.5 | 1.01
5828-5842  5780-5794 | 0.98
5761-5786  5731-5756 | 0.99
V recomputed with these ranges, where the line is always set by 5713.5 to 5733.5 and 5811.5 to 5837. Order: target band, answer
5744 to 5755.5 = 0.5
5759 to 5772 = 0.5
